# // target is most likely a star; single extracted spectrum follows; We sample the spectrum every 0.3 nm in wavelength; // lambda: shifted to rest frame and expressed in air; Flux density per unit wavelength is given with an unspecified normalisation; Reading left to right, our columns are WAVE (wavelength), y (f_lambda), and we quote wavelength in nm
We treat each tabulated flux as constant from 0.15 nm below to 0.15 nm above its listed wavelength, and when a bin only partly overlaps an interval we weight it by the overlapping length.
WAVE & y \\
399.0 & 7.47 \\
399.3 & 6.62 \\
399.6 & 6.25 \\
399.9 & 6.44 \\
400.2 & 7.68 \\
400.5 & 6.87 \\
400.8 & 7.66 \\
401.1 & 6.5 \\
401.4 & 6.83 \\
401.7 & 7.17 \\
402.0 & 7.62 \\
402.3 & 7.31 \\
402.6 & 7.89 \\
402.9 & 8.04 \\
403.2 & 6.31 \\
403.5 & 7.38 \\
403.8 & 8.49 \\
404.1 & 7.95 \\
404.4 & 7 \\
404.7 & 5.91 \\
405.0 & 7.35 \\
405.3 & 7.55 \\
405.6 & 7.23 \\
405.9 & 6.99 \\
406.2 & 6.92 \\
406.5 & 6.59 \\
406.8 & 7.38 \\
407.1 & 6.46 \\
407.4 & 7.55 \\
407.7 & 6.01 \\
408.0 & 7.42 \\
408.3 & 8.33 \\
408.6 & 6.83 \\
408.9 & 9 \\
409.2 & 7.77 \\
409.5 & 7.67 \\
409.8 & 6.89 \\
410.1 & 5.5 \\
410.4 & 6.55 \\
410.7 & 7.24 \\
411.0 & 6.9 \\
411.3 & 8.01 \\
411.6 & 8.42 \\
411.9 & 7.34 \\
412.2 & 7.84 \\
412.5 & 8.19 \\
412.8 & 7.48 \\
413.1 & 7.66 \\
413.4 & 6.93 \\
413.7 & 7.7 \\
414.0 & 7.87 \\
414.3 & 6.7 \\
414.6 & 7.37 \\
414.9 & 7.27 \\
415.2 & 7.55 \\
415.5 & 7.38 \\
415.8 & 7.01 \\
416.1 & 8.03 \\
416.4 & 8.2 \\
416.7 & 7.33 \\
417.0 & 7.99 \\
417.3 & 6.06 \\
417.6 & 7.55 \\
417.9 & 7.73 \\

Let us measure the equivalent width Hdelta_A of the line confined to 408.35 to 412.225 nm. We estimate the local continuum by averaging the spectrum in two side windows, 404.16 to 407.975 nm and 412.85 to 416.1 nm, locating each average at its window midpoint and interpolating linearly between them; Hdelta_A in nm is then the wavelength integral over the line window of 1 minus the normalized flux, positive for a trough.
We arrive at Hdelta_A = -0.12 nm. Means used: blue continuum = 6.95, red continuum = 7.38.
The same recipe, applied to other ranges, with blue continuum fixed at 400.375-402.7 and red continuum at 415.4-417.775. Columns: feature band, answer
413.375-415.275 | 0.014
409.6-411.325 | 0.133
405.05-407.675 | 0.090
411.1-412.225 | -0.075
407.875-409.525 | -0.119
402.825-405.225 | -0.010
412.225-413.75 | -0.044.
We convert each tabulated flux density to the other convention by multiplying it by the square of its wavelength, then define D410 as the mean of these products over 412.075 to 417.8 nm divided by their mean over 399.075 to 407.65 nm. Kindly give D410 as 1.11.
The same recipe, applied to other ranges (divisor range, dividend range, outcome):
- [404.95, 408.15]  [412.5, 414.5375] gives 1.10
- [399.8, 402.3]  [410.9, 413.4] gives 1.14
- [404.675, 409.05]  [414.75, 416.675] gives 1.10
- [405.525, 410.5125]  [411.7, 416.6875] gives 1.09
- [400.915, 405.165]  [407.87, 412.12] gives 1.06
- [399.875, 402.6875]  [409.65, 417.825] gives 1.09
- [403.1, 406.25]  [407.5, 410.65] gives 1.02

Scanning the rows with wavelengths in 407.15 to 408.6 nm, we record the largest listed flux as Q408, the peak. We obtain 8.33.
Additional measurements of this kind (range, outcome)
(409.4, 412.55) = 8.42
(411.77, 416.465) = 8.2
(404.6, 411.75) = 9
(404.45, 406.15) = 7.55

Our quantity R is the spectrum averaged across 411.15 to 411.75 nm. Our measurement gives 8.22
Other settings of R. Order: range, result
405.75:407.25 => 6.87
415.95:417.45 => 7.52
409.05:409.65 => 7.72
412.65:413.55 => 7.36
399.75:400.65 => 7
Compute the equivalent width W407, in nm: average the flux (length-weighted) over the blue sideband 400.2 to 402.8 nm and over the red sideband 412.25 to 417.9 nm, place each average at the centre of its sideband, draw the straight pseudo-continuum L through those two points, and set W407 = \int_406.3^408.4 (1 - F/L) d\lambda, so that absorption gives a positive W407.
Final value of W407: 0.08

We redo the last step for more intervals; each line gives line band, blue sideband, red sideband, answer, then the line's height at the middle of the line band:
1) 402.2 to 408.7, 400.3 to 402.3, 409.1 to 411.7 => -0.06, 7.16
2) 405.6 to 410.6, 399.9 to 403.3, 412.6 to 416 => 0.13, 7.31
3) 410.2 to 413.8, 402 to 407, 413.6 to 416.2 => -0.06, 7.37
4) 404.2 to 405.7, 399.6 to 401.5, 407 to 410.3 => 0.01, 7.09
